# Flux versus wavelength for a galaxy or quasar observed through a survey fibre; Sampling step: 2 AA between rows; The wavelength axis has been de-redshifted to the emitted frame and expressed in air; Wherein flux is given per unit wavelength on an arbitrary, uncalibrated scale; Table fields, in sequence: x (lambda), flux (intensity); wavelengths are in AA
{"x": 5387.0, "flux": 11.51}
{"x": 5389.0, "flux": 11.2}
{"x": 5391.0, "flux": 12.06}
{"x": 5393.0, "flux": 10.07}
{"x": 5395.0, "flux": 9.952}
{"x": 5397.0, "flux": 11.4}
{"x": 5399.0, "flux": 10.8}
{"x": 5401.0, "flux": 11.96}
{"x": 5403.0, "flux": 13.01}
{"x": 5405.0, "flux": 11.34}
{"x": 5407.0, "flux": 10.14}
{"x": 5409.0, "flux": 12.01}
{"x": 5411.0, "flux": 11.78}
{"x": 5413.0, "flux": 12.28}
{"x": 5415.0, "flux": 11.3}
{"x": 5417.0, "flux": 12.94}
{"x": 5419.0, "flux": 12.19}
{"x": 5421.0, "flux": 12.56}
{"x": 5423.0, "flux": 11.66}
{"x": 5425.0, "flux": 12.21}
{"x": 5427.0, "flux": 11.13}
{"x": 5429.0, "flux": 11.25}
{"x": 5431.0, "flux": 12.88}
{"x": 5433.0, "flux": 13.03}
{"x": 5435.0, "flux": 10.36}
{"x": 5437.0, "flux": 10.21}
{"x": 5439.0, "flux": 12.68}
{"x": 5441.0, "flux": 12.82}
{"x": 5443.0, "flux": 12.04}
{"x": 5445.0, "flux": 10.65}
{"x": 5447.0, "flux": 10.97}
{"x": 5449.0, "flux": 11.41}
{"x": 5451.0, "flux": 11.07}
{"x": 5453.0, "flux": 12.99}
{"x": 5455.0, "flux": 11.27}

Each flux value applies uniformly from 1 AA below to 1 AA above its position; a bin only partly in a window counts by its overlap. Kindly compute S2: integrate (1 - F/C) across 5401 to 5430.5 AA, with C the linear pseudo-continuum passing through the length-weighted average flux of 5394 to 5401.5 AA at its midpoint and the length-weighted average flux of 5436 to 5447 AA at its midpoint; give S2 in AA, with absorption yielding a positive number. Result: -1.7 AA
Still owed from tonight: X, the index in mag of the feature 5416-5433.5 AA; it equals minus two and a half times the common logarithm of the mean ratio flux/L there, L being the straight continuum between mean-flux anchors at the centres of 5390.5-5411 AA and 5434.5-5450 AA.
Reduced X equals -0.08 mag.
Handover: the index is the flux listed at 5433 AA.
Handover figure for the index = 13.03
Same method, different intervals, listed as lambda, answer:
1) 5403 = 13.01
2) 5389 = 11.2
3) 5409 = 12.01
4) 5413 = 12.28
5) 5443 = 12.04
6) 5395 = 9.952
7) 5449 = 11.41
